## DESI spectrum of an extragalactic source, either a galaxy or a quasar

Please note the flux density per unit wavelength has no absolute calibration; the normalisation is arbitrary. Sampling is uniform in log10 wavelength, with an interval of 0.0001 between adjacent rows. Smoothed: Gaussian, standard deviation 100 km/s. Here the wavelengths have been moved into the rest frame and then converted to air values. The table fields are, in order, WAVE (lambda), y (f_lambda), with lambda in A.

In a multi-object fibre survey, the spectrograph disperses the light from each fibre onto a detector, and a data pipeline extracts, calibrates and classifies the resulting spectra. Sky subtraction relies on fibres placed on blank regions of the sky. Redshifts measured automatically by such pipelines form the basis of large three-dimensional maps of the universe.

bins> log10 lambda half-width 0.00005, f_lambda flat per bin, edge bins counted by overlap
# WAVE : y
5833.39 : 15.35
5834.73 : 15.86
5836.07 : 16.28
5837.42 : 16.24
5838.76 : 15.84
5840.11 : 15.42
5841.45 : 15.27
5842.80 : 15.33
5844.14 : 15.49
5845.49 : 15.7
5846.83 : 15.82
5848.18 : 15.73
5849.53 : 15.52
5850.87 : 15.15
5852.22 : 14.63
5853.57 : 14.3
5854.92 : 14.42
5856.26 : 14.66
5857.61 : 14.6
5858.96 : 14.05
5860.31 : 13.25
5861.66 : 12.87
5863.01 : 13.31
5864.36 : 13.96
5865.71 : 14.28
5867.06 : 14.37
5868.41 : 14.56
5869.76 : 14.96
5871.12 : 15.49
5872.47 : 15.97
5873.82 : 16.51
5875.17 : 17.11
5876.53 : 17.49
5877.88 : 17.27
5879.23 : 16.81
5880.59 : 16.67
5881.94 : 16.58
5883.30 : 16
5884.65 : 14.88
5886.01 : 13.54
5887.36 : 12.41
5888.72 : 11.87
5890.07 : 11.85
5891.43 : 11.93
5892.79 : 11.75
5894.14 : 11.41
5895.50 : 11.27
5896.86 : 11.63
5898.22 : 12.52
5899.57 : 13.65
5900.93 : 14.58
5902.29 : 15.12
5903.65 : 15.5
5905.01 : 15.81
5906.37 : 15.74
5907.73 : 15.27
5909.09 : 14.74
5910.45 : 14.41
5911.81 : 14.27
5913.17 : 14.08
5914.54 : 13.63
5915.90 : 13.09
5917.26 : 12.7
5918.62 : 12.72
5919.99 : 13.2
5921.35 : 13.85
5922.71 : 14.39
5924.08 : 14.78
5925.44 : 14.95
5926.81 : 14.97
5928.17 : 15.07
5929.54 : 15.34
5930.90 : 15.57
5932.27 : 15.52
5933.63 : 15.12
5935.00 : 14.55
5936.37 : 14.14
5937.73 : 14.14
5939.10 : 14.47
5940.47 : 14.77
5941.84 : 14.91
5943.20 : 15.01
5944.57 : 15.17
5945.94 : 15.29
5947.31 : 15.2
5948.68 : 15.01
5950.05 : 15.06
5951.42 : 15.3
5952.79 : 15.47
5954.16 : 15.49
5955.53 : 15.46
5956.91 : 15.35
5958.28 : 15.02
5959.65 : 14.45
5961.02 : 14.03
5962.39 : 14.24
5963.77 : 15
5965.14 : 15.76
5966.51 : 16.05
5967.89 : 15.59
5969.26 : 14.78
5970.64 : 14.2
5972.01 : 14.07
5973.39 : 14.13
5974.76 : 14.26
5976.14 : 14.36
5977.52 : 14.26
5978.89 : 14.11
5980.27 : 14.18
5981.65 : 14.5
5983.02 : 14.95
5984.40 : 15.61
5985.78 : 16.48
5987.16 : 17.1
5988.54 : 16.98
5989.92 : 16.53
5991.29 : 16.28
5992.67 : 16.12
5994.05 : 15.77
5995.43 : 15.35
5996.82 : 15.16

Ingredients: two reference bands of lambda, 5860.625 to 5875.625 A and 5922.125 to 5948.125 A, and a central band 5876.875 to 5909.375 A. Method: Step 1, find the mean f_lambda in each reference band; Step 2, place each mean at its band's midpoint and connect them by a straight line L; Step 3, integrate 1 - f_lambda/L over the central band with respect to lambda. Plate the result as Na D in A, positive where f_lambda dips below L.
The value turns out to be 1.5 A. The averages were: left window 14.8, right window 14.9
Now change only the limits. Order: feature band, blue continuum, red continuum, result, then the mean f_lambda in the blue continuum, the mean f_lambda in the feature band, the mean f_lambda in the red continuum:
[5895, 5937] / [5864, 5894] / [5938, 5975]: 1.64 A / 14.8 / 14.3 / 14.9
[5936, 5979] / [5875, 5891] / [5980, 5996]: 2.20 A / 15.1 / 14.8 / 15.9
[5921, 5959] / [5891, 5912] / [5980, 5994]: -0.69 A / 13.7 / 15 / 15.9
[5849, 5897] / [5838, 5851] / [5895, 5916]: 1.62 A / 15.6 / 14.4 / 14.1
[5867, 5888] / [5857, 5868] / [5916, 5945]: -2.57 A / 13.8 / 15.7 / 14.5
